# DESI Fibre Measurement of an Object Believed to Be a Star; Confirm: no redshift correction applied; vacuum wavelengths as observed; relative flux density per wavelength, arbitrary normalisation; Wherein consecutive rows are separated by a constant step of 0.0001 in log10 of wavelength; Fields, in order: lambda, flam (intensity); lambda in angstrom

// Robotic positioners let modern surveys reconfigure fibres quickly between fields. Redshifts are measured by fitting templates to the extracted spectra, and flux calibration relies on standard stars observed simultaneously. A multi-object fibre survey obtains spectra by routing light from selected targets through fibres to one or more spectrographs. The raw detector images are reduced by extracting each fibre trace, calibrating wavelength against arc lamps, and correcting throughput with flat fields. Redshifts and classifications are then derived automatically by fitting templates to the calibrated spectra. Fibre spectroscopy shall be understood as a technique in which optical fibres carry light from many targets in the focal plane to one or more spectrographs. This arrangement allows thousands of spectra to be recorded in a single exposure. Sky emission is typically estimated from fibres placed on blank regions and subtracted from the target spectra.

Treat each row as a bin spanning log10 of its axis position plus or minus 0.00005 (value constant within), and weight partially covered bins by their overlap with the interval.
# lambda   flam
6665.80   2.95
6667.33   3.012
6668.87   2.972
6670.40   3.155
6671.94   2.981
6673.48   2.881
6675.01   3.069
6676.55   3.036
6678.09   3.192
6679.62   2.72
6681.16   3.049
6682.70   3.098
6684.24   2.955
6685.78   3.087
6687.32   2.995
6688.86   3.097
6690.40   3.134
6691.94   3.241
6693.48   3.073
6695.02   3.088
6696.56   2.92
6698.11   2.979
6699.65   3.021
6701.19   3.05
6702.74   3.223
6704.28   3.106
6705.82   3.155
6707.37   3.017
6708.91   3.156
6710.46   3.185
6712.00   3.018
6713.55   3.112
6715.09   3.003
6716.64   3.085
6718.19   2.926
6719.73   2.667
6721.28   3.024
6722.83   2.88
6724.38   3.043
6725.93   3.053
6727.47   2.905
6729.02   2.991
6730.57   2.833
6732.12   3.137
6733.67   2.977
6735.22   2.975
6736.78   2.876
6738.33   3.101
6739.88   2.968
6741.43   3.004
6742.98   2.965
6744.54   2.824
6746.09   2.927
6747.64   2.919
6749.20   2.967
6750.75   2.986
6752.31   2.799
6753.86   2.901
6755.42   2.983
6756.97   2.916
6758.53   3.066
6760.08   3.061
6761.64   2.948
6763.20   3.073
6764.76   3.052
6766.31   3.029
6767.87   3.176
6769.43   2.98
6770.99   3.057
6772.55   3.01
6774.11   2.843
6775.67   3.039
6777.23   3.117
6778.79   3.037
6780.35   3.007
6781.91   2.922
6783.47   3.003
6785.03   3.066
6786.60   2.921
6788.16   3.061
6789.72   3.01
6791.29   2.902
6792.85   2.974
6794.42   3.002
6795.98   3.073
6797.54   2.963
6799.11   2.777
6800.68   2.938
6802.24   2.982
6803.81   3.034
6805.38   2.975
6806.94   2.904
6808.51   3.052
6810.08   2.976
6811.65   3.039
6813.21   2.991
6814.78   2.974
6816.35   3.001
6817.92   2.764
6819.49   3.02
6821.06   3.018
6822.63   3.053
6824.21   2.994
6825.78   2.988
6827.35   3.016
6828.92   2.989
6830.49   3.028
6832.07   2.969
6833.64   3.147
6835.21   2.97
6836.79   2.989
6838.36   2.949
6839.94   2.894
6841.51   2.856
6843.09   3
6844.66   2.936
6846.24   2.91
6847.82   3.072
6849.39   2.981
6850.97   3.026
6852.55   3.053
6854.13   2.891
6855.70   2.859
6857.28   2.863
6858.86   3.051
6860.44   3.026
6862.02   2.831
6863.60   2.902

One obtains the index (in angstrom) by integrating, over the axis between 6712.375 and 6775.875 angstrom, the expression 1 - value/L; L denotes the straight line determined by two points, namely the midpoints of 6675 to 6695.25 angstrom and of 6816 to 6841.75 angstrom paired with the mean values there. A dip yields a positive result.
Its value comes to 1.0 angstrom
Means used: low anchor 3.06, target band 2.98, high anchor 2.98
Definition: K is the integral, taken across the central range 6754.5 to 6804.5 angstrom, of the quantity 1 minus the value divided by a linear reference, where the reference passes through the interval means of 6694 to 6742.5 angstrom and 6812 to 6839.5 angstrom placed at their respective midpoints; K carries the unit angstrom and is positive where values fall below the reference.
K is 0.0 angstrom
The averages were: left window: 3.02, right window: 2.99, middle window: 3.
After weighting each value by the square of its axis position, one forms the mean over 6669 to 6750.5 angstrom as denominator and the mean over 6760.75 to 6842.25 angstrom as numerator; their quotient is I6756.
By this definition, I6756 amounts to 1.02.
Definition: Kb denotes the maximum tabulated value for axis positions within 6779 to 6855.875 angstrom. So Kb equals 3.147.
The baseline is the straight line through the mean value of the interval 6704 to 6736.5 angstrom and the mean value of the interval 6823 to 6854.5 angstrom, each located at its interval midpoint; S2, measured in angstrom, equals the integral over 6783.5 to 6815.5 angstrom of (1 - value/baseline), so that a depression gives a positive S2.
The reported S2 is 0.1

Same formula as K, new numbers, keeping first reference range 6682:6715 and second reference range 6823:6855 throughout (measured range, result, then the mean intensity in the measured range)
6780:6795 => 0.2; 2.99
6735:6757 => 0.8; 2.94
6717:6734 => 0.6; 2.95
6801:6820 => 0.2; 2.98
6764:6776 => 0.0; 3.02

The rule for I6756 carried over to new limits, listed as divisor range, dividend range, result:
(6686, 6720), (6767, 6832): 1.00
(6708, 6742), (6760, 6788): 1.02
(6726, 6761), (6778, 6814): 1.02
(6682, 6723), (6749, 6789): 1.00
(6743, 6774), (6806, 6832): 1.02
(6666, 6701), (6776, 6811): 1.02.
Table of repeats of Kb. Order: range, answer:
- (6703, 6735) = 3.185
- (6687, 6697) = 3.241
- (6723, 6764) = 3.137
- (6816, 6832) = 3.053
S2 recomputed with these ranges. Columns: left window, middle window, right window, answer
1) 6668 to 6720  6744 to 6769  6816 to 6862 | 0.3 angstrom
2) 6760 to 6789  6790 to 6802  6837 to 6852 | 0.2 angstrom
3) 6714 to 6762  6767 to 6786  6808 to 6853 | -0.3 angstrom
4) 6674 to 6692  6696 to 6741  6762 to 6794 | 0.3 angstrom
